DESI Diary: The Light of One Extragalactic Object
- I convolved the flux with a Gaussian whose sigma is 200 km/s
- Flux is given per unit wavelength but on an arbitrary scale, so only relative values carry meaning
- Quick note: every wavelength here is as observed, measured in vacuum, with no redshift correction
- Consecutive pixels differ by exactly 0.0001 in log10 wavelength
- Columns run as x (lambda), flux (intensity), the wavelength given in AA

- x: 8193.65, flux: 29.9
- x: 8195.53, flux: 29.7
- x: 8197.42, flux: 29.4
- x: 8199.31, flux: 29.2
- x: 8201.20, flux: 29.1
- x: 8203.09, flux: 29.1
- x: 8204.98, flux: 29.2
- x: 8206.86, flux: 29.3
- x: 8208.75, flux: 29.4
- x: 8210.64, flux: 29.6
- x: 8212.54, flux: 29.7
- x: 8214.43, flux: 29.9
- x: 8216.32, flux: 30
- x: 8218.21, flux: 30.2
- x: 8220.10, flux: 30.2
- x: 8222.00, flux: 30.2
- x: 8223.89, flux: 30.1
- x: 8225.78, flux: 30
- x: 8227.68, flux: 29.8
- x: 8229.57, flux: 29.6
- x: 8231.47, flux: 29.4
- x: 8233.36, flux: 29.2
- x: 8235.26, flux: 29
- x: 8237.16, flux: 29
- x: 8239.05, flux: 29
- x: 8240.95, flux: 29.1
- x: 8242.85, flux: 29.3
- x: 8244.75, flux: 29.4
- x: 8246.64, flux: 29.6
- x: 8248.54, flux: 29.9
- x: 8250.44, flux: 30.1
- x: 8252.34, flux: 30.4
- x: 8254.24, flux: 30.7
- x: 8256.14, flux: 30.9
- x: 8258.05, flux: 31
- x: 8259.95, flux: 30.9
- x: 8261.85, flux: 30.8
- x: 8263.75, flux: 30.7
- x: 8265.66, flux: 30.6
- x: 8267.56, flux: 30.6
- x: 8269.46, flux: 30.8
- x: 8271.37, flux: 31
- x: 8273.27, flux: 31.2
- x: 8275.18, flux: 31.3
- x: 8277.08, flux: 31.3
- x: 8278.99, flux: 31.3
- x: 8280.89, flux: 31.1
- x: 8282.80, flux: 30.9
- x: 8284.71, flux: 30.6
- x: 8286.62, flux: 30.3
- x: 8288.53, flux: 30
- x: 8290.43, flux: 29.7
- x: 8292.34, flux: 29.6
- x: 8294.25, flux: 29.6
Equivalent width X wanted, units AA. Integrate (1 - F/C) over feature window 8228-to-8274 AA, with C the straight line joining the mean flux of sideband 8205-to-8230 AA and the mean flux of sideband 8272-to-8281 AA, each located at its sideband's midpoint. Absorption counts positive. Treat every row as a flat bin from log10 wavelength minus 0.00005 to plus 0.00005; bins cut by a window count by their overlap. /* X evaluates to 0.86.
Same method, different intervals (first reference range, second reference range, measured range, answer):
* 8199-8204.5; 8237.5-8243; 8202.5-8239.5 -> -0.64 AA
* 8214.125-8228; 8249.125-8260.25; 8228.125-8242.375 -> 0.51 AA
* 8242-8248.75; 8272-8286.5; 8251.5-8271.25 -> -0.33 AA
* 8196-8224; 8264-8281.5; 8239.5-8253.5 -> 0.35 AA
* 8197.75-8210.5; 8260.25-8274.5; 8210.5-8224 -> -0.19 AA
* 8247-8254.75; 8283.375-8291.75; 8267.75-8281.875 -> -0.44 AA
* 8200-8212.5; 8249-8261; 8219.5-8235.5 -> 0.07 AA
